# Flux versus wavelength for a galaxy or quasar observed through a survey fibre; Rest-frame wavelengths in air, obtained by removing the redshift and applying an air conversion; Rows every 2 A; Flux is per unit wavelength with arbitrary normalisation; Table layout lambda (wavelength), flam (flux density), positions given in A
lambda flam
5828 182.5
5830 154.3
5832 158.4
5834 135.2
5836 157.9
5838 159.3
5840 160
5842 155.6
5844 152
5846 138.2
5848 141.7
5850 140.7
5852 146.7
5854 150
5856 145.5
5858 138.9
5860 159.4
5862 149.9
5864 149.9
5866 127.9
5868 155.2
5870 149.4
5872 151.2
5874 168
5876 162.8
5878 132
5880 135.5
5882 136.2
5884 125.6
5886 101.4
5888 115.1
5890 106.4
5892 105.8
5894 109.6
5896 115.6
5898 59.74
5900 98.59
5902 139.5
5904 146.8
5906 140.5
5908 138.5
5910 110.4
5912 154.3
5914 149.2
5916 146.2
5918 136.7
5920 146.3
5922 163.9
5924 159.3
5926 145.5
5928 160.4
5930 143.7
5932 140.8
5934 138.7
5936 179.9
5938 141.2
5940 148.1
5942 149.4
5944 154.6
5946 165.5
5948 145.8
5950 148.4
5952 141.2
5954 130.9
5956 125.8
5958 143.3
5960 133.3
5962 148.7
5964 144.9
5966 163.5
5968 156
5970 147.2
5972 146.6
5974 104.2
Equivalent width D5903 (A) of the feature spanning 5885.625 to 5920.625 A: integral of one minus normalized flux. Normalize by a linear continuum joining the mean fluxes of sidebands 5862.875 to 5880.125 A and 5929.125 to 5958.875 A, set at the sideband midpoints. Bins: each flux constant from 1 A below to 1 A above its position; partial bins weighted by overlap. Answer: 5.7 A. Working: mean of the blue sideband 149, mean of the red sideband 147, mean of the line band 124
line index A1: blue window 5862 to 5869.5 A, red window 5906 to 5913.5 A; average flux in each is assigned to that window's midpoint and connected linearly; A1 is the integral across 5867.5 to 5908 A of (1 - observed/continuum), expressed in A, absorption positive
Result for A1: 3.8 A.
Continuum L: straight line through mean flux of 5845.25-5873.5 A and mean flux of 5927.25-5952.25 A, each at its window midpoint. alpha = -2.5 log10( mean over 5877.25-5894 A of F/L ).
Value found 0.24 mag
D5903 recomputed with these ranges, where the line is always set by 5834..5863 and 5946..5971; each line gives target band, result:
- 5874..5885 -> 0.5 A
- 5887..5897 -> 2.5 A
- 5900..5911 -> 1.1 A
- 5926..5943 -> -0.5 A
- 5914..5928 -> -0.4 A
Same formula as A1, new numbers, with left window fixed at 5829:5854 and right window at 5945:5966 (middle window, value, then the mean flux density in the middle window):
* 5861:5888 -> 1.3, 141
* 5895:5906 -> 2.4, 115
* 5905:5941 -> -0.3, 147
